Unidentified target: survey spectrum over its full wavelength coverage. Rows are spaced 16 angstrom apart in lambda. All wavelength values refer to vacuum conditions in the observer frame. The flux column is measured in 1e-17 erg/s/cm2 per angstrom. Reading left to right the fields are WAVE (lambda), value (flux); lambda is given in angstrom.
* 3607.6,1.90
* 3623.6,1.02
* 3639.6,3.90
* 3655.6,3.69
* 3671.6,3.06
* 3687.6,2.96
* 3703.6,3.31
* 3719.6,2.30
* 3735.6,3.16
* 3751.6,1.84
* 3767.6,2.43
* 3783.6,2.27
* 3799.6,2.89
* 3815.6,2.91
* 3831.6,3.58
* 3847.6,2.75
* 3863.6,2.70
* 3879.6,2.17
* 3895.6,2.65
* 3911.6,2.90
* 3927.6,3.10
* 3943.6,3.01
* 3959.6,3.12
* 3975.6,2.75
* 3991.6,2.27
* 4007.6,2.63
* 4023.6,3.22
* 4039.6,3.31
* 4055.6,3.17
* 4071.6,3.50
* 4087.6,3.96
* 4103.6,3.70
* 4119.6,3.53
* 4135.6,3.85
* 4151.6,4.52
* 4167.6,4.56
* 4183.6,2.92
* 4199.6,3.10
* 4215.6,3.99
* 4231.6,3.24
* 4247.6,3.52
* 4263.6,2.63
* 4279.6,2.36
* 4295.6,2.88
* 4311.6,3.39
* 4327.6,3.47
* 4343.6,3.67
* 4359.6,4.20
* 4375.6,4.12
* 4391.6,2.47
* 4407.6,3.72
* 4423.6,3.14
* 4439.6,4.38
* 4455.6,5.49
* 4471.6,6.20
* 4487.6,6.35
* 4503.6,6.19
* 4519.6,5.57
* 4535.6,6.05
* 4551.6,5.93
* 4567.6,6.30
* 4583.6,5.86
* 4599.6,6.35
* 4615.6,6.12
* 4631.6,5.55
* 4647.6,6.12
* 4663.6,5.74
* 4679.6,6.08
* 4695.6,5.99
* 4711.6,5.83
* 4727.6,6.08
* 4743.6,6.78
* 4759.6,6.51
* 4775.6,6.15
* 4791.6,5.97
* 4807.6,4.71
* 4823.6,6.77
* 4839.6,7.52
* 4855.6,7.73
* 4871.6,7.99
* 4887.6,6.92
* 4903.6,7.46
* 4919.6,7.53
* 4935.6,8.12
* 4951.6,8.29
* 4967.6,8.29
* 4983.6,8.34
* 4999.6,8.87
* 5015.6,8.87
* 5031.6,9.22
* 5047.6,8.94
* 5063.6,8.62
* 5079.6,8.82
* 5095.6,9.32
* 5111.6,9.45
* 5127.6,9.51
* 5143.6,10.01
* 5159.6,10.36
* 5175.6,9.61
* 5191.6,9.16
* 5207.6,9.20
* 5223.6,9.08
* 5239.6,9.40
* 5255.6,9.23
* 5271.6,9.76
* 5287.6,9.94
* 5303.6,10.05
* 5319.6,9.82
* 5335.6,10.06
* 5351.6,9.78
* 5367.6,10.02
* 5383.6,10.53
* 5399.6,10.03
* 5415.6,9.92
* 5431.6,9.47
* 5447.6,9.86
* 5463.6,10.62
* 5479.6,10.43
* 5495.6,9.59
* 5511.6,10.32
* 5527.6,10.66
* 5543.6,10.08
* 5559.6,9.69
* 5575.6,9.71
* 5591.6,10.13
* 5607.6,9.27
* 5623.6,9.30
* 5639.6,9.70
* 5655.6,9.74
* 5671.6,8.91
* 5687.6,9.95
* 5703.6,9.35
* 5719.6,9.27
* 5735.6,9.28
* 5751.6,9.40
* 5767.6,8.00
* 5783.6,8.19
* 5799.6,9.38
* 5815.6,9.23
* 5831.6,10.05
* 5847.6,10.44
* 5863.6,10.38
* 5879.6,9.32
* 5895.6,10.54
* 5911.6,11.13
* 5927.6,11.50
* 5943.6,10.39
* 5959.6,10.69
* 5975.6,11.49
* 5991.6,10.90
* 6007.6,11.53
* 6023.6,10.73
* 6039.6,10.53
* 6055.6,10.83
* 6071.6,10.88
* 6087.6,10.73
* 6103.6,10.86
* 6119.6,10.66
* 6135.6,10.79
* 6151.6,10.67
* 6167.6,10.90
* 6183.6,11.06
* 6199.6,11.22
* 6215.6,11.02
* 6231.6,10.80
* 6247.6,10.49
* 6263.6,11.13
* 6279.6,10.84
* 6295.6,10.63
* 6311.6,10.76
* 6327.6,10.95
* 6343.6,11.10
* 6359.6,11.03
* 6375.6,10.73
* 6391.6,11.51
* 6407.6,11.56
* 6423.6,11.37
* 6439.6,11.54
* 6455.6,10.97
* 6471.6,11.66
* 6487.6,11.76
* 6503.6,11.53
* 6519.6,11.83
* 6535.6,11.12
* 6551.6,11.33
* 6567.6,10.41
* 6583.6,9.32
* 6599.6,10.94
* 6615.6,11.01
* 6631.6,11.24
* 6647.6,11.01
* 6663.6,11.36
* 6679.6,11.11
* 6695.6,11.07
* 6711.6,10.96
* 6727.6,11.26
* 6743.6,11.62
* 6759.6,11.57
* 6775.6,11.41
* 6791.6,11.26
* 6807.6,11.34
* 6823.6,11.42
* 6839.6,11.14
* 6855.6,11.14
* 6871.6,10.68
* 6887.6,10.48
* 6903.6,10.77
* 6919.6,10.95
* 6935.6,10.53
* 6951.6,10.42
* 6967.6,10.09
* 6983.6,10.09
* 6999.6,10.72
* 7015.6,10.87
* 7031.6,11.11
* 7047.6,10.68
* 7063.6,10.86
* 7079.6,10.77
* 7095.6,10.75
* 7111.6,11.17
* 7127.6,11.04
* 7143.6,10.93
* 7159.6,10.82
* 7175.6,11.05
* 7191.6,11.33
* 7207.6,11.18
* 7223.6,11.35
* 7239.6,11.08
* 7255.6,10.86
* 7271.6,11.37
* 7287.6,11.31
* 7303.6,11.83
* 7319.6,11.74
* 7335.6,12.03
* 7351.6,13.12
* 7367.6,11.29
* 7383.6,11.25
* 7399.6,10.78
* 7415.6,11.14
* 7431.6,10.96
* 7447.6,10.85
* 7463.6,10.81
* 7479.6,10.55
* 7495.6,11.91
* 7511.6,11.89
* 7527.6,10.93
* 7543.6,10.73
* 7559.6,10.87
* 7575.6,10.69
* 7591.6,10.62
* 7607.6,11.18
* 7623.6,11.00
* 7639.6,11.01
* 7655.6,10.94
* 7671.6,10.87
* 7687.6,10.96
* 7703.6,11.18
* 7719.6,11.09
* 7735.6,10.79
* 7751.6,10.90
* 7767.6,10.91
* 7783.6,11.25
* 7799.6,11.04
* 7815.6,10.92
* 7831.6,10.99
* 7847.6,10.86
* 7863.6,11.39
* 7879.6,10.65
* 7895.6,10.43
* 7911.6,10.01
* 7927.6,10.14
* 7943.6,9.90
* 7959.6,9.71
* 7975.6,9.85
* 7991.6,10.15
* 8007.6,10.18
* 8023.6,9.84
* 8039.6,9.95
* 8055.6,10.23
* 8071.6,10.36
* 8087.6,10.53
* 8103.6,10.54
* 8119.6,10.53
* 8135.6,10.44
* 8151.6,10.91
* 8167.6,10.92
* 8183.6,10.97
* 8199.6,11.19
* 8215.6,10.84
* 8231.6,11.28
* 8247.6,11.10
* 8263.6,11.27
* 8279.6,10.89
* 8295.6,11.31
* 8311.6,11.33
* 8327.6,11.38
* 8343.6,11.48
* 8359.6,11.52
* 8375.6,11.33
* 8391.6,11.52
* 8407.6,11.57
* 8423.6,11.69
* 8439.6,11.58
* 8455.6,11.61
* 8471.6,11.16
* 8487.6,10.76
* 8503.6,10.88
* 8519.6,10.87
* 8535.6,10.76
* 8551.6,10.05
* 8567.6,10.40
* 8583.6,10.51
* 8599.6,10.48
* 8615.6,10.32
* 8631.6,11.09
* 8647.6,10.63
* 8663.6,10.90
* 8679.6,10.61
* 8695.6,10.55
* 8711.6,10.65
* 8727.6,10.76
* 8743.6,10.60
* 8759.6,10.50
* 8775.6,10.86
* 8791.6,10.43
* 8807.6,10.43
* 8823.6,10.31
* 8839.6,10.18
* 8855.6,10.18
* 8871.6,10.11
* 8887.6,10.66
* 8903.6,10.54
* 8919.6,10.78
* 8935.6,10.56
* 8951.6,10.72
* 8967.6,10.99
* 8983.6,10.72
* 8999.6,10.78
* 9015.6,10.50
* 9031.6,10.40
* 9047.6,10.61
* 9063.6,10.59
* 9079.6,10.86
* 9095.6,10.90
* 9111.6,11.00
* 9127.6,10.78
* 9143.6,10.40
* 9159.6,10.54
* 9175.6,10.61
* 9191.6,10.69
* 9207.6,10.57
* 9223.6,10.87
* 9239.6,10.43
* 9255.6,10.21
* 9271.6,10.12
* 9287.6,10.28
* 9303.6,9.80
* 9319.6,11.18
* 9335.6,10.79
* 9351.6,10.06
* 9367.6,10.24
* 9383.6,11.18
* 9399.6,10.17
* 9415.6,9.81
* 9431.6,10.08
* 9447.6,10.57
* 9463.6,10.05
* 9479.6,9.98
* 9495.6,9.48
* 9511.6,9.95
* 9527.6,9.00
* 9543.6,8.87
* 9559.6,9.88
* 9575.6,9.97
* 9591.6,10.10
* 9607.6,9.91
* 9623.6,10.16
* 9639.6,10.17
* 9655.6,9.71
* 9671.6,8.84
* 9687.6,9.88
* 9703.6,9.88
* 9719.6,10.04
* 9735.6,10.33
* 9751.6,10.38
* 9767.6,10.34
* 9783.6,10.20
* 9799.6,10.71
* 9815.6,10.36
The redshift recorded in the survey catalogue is 0.12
